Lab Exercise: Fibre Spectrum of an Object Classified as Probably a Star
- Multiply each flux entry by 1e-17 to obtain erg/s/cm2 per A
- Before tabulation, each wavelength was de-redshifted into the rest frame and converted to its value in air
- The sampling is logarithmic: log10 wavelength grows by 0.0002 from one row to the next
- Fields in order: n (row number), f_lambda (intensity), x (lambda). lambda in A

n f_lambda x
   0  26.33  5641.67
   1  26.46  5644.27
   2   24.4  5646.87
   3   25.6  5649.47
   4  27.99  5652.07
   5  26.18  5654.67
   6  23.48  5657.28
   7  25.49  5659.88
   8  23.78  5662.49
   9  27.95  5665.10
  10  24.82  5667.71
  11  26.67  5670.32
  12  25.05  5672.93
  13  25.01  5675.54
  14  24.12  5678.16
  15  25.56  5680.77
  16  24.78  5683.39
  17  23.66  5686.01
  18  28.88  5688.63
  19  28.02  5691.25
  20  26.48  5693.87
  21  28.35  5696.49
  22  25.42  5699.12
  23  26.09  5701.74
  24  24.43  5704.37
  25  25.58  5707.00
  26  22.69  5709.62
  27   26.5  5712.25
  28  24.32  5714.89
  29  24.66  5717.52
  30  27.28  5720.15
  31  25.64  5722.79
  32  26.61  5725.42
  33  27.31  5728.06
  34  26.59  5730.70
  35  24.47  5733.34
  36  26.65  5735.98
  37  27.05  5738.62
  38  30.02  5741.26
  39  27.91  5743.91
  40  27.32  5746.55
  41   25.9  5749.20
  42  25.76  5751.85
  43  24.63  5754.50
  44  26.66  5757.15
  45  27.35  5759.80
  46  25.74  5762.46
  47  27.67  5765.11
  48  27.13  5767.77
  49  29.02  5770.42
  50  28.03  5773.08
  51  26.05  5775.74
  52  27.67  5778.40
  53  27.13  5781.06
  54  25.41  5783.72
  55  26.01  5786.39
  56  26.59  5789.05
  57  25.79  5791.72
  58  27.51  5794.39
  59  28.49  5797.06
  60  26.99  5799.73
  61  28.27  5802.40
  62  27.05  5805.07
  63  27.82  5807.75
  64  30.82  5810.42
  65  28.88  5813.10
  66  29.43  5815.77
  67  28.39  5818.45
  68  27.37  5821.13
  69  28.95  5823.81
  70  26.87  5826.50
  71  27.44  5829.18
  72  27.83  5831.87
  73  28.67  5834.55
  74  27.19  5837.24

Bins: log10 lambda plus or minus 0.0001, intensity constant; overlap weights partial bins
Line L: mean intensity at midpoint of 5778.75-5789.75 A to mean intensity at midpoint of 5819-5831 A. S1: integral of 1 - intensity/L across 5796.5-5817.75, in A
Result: -1.0 A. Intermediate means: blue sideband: 26.4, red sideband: 27.7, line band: 28.5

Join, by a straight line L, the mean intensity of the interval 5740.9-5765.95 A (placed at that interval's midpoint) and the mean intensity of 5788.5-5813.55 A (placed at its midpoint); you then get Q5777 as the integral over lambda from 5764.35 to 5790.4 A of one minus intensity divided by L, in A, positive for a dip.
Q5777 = 0.2 A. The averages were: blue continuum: 26.8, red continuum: 27.8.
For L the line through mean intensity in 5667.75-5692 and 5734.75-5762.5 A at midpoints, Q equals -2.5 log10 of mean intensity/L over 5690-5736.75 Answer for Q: 0.01 mag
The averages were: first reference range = 25.6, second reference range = 26.9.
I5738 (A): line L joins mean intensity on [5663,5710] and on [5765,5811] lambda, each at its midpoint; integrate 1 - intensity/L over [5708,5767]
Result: 0.6 A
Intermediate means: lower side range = 25.8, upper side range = 27.4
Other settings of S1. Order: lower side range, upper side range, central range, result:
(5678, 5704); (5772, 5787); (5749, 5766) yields 0.2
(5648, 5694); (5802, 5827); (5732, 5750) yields 0.0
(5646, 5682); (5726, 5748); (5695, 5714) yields 0.6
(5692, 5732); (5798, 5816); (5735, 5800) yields 0.9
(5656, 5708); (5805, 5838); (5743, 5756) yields 0.3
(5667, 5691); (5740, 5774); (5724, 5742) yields -0.1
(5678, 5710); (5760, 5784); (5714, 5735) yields 0.4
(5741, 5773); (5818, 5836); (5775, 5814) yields 0.2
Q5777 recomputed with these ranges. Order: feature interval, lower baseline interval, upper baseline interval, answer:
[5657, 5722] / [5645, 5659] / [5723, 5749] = 1.5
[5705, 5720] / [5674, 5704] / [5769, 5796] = 0.7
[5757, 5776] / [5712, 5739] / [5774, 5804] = -0.5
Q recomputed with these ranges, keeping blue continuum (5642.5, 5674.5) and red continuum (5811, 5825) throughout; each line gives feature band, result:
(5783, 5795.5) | 0.08 mag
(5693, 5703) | -0.01 mag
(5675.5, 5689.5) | 0.04 mag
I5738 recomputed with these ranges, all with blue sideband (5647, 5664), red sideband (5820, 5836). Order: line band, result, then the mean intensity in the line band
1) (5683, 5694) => -0.3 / 26.5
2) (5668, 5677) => 0.1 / 25.5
